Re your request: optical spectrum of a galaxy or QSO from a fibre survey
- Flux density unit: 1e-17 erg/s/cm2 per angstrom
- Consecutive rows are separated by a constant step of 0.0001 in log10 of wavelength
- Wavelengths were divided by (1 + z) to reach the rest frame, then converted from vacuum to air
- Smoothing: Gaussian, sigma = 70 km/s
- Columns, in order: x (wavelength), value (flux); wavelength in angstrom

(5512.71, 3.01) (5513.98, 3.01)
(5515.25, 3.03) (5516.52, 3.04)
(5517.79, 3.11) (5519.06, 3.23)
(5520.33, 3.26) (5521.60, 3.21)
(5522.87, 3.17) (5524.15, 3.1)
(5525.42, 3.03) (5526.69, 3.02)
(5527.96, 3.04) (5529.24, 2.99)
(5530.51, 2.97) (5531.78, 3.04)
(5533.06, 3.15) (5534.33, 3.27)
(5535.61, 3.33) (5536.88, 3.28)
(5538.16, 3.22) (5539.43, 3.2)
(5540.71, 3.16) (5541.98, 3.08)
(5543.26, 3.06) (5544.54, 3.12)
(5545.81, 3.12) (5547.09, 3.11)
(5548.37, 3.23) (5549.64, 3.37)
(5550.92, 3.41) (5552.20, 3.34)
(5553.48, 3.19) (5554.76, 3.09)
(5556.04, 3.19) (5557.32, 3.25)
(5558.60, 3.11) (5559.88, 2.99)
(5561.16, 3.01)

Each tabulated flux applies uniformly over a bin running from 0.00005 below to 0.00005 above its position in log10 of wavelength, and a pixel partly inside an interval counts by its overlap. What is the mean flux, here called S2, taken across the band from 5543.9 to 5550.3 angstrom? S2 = 3.19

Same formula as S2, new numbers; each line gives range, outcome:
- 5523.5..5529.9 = 3.03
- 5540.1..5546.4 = 3.11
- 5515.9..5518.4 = 3.08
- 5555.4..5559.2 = 3.18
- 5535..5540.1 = 3.26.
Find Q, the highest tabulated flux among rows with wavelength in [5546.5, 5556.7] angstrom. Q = 3.41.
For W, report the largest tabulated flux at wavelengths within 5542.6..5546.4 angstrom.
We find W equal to 3.12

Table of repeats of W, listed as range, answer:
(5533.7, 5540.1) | 3.33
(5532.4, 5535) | 3.27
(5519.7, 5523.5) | 3.26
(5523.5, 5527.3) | 3.1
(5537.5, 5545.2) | 3.22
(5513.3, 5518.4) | 3.11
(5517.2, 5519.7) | 3.23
